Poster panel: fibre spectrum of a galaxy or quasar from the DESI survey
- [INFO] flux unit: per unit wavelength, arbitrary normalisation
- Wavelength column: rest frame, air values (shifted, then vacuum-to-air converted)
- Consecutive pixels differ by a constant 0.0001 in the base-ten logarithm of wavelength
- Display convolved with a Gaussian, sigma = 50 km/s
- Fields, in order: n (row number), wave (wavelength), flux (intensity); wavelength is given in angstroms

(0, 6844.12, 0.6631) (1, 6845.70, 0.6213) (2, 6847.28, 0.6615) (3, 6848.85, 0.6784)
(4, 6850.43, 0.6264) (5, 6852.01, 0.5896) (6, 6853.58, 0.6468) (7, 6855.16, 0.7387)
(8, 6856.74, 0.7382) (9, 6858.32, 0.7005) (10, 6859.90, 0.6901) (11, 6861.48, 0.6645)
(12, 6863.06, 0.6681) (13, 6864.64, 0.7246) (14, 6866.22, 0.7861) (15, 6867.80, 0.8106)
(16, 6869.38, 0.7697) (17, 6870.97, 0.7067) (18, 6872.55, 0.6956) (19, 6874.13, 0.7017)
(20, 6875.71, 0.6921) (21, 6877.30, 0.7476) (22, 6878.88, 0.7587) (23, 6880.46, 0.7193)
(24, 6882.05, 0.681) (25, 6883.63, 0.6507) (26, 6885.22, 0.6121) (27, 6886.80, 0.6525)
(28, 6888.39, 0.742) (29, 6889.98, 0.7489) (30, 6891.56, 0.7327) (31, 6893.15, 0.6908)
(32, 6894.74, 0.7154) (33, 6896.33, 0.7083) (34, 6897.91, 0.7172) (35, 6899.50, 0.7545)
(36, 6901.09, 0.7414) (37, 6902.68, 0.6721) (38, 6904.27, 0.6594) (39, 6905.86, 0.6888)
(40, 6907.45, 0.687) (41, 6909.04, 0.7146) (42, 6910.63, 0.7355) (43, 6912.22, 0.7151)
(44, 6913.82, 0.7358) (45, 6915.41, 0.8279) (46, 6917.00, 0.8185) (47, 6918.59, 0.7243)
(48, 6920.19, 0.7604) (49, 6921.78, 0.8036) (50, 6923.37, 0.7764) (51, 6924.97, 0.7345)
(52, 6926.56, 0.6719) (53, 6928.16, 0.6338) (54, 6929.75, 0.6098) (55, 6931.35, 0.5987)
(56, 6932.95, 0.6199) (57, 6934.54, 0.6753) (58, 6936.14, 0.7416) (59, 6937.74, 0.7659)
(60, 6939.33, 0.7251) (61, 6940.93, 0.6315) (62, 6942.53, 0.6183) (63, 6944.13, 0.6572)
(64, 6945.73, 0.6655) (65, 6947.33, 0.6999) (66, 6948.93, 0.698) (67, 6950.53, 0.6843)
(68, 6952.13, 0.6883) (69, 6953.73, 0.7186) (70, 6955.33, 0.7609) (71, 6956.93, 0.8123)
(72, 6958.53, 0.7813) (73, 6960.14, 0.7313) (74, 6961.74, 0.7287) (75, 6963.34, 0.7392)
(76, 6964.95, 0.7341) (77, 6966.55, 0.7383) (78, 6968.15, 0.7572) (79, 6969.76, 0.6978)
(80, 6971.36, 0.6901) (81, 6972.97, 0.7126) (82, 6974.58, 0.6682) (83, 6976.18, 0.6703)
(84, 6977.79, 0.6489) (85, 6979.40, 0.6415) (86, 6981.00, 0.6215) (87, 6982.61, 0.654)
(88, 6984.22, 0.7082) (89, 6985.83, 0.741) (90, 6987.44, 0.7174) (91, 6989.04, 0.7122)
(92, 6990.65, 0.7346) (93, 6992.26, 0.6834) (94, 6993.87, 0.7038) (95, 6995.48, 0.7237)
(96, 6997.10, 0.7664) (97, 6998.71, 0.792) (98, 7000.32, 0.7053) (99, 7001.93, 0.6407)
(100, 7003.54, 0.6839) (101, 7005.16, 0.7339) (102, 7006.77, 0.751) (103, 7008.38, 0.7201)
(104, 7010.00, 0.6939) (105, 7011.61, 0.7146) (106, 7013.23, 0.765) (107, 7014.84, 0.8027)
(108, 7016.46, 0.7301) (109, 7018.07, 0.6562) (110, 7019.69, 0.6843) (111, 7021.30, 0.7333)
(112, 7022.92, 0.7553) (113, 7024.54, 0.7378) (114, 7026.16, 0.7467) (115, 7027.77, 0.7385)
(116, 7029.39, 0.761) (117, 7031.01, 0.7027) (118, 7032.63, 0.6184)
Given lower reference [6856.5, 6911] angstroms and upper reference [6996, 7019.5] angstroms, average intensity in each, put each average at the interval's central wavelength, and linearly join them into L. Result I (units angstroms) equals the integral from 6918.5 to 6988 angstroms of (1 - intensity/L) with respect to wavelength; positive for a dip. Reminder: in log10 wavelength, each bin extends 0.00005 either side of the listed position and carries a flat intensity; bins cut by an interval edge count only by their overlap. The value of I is 1.6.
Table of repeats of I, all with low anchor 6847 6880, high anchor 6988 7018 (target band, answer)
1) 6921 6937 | 0.61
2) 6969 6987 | 1.05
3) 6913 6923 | -0.92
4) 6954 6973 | -0.59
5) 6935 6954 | 0.69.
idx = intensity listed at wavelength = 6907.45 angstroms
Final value 0.687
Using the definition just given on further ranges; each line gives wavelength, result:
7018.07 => 0.6562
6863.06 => 0.6681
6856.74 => 0.7382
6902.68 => 0.6721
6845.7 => 0.6213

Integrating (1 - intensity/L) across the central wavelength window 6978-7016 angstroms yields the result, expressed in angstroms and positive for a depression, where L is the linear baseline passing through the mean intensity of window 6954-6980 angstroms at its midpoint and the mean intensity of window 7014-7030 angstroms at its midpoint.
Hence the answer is 0.8 angstroms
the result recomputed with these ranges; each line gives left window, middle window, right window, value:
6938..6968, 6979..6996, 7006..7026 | 0.6 angstroms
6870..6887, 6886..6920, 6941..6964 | -1.1 angstroms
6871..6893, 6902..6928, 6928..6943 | -2.0 angstroms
